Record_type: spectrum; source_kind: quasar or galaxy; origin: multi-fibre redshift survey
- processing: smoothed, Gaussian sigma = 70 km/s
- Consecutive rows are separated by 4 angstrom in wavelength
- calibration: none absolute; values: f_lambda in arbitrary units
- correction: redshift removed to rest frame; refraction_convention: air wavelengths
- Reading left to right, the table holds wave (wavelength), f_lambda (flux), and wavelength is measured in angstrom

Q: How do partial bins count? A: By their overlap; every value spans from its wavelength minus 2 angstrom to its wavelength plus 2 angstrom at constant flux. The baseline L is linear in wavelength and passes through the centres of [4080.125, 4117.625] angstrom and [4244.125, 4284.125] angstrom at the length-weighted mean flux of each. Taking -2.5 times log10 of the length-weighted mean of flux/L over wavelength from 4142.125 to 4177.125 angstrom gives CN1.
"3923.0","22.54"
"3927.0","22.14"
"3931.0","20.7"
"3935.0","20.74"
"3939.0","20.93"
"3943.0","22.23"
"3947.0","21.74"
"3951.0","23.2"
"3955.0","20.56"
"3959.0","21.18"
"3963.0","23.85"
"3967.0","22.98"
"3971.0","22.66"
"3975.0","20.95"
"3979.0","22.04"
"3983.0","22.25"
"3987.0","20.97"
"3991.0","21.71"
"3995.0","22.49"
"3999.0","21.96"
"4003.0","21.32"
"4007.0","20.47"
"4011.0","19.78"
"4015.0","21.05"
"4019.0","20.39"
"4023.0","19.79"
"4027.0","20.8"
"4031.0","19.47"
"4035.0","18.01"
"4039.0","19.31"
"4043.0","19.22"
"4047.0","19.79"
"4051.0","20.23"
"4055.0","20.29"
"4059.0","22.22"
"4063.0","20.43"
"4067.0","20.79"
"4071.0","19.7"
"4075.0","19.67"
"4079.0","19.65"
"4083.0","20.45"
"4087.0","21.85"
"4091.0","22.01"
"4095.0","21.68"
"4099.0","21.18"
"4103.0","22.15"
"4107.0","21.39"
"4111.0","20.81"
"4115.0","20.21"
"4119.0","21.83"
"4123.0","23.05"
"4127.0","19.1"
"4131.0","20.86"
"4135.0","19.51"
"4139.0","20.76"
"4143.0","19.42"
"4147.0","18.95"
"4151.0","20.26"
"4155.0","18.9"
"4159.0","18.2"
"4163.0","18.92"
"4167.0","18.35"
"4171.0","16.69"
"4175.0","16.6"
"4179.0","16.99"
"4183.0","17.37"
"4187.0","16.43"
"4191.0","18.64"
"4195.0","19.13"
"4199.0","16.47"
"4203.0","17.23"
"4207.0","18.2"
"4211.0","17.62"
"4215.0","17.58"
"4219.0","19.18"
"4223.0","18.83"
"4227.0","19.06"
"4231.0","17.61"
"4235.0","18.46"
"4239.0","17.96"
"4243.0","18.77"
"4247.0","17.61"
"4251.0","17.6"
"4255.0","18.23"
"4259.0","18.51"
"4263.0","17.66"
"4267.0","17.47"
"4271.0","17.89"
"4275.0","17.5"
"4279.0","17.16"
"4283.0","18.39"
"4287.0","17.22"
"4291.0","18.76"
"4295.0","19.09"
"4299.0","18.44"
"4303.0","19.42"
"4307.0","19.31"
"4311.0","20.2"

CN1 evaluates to 0.09 mag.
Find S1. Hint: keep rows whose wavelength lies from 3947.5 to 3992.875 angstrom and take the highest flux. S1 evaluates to 23.85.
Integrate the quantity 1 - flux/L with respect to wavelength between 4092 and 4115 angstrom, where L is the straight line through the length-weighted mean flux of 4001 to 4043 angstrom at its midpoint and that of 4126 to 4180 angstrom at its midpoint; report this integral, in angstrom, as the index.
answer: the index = -2.5 angstrom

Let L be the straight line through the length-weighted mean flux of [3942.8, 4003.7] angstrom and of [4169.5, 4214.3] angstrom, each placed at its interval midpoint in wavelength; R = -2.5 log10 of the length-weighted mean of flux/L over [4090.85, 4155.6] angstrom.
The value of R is -0.10 mag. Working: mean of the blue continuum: 22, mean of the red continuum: 17.4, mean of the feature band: 20.7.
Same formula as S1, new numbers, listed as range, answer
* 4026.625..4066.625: 22.22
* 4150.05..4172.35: 20.26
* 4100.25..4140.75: 23.05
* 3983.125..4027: 22.49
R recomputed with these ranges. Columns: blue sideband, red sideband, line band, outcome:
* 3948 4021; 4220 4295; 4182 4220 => 0.06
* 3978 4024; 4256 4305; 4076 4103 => -0.05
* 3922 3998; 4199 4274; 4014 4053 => 0.06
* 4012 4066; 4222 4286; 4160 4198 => 0.06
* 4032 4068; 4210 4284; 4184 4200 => 0.05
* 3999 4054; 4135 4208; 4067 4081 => -0.02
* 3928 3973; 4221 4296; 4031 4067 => 0.04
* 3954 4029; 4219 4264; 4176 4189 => 0.13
